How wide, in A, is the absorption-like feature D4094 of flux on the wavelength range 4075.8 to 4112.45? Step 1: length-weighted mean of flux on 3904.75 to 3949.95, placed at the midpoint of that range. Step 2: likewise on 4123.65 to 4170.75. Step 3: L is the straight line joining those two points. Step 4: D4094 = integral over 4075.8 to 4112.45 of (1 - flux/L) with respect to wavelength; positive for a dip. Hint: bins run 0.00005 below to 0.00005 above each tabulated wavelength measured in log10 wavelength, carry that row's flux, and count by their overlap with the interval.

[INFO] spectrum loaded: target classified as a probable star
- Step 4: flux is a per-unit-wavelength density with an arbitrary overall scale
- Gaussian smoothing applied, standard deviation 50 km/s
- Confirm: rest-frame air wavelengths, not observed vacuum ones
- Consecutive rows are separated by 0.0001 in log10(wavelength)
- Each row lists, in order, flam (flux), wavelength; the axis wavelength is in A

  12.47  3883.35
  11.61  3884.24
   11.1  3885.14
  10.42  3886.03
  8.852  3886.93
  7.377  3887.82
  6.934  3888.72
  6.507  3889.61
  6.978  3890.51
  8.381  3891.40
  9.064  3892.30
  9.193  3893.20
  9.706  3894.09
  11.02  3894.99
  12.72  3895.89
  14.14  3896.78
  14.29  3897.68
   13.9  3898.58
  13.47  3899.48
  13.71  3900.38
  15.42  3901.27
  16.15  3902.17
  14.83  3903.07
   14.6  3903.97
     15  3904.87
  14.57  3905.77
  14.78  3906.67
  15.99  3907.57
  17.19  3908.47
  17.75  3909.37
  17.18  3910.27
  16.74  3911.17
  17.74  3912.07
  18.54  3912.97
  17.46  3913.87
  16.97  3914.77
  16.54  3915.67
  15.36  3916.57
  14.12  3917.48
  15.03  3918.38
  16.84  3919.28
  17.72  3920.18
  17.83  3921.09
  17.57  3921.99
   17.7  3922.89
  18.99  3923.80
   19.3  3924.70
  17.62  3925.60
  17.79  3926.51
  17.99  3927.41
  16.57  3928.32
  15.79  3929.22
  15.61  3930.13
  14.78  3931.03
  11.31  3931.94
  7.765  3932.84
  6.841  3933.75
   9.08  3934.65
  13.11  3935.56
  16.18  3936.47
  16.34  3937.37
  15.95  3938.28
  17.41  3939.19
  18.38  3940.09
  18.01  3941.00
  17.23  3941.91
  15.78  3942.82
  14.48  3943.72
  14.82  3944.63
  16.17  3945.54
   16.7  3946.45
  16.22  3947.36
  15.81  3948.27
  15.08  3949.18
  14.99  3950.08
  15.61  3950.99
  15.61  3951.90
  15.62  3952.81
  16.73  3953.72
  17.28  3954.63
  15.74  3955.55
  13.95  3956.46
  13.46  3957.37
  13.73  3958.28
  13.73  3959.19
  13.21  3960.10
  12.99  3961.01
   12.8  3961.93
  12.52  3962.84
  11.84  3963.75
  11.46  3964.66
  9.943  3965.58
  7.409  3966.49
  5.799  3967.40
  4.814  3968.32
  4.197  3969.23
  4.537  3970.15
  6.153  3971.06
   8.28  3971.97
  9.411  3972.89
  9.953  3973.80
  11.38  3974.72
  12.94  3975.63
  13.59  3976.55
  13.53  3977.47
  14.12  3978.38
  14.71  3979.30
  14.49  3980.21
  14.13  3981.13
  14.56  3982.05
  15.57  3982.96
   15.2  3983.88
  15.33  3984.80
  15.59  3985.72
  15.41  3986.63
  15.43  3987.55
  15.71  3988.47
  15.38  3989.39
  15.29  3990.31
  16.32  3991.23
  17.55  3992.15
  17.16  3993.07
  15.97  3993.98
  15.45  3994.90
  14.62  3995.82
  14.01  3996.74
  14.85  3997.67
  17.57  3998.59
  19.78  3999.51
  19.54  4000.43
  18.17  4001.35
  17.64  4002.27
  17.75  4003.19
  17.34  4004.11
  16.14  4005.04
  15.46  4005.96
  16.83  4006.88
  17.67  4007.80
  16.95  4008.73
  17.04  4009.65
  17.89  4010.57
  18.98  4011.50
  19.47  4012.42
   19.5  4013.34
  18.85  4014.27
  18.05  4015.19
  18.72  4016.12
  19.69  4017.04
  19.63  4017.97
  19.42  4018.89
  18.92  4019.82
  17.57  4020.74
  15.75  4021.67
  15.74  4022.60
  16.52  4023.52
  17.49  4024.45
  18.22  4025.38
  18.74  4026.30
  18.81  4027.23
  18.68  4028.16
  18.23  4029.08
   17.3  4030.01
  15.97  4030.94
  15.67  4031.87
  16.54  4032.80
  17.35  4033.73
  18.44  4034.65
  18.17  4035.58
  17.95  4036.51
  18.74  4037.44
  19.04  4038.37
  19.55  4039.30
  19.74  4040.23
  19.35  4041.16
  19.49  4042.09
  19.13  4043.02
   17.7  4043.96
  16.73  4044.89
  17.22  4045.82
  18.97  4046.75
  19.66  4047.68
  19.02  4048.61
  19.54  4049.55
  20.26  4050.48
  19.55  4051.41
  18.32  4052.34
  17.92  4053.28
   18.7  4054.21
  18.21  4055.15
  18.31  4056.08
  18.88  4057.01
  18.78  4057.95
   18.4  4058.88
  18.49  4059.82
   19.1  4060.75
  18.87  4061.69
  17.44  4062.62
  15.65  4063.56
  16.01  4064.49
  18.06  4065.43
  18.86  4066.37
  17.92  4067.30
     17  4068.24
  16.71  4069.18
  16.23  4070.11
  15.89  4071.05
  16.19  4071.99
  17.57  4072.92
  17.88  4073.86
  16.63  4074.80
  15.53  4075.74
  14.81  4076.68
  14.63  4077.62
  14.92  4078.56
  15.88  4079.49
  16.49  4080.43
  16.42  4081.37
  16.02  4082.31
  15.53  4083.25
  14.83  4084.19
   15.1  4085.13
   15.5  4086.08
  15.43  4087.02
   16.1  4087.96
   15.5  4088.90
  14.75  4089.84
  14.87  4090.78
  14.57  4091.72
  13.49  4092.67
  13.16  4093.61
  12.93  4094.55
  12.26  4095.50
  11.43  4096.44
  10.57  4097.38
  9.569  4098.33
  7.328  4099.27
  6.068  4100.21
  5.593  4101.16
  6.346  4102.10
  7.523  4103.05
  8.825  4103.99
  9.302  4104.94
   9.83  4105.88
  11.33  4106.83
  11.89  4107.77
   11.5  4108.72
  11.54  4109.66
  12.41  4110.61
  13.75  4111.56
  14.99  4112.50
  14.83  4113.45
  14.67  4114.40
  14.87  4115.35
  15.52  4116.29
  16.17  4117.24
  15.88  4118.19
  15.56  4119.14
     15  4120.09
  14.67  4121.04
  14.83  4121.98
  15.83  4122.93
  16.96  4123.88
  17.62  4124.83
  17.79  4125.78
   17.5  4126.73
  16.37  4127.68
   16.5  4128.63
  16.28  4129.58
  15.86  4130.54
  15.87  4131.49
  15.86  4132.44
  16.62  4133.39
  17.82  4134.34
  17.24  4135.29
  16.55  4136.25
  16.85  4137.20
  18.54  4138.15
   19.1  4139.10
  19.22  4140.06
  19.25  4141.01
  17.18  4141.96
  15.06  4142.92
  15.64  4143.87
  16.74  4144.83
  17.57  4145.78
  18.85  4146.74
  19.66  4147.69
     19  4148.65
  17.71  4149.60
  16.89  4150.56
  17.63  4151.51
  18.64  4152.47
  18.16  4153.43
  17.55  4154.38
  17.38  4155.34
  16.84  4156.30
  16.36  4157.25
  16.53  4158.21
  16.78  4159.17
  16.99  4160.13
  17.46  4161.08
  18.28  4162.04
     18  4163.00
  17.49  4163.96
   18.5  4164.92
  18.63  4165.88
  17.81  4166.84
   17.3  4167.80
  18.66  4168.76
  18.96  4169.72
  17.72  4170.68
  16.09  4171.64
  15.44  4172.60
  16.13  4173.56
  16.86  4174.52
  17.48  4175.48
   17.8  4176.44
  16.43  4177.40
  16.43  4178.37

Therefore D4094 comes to 9.5 A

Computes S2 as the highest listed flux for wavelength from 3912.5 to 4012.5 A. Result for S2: 19.78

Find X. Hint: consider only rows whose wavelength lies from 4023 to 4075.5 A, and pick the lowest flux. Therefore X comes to 15.65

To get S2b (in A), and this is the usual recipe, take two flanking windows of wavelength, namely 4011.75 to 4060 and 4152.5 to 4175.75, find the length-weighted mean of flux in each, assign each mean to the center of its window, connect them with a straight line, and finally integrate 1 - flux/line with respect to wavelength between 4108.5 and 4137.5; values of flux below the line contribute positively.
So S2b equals 3.4 A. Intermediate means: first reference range 18.4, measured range 15.6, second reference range 17.4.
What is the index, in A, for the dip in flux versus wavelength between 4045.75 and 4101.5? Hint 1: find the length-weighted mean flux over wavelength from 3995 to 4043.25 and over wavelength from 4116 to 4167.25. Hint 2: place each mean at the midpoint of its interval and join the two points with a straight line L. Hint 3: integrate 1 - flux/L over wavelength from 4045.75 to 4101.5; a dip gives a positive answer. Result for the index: 5.1 A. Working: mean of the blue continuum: 17.8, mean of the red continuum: 17.1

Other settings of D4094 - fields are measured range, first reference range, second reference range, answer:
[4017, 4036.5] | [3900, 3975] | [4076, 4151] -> -4.2 A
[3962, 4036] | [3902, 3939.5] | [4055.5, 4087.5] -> 4.4 A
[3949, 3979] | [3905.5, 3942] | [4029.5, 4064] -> 8.7 A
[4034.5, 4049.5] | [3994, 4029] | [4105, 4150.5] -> -1.3 A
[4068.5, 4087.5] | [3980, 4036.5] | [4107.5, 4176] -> 1.1 A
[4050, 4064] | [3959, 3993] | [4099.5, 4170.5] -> -4.4 A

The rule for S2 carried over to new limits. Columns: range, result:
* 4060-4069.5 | 19.1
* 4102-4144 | 19.25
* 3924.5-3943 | 19.3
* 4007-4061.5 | 20.26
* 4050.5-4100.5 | 19.55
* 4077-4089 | 16.49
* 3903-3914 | 18.54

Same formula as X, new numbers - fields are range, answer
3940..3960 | 13.46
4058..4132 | 5.593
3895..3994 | 4.197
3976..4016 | 13.53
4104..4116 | 9.302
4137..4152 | 15.06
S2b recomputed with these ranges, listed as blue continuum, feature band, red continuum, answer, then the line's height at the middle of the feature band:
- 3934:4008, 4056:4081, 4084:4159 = -4.0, 14.7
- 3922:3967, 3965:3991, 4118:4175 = 5.6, 15.2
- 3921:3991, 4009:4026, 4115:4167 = -3.6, 15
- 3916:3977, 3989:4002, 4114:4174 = -1.7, 14.7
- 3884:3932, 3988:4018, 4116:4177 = -3.4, 15.5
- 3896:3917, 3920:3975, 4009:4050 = 9.1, 16.6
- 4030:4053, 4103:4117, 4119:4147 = 3.9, 17.2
